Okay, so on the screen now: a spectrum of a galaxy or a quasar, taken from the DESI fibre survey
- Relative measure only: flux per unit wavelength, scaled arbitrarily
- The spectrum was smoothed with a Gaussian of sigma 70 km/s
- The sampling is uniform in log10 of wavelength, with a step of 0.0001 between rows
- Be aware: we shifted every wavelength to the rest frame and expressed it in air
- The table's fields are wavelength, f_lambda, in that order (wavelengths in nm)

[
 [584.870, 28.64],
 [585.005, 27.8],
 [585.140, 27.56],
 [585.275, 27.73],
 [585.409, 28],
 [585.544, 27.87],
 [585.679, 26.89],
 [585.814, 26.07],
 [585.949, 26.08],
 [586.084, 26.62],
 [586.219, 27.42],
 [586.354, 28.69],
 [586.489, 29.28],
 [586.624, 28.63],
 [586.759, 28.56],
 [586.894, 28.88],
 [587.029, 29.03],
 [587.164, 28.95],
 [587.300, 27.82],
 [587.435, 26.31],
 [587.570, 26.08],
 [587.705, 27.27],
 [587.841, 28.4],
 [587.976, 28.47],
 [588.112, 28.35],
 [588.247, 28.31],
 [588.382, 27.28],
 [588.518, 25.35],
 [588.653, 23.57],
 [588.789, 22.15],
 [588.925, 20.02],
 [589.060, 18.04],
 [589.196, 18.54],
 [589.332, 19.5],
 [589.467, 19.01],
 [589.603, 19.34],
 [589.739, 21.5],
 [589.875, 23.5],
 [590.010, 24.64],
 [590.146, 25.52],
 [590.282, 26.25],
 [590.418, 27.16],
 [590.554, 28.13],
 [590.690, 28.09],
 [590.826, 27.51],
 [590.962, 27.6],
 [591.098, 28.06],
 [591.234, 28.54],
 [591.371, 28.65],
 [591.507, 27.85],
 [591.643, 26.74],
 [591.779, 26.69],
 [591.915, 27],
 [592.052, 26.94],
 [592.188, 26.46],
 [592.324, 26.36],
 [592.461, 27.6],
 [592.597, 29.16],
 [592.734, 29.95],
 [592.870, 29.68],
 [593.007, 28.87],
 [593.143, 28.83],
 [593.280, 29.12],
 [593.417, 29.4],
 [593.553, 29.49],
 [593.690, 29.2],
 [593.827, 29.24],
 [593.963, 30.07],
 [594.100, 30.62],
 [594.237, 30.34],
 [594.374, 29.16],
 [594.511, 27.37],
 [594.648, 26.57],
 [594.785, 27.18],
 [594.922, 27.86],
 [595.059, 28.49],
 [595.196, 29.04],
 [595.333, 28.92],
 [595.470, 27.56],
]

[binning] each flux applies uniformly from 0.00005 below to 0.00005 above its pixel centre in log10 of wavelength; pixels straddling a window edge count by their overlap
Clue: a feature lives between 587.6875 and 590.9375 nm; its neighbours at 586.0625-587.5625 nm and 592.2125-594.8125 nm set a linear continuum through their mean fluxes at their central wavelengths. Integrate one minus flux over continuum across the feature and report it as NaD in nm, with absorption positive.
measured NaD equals 0.46 nm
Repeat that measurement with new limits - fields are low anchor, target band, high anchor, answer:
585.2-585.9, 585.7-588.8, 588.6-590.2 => -0.356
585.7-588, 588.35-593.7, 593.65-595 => 0.460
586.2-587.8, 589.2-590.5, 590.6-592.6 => 0.232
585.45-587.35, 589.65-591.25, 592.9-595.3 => 0.124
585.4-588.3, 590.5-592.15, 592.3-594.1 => 0.064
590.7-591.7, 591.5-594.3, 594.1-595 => -0.049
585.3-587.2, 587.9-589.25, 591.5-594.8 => 0.192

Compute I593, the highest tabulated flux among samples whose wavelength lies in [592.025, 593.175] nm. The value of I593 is 29.95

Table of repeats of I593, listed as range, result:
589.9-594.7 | 30.62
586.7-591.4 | 29.03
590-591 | 28.13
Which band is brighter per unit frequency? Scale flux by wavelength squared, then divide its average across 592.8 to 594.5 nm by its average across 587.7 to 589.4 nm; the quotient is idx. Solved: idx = 1.2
